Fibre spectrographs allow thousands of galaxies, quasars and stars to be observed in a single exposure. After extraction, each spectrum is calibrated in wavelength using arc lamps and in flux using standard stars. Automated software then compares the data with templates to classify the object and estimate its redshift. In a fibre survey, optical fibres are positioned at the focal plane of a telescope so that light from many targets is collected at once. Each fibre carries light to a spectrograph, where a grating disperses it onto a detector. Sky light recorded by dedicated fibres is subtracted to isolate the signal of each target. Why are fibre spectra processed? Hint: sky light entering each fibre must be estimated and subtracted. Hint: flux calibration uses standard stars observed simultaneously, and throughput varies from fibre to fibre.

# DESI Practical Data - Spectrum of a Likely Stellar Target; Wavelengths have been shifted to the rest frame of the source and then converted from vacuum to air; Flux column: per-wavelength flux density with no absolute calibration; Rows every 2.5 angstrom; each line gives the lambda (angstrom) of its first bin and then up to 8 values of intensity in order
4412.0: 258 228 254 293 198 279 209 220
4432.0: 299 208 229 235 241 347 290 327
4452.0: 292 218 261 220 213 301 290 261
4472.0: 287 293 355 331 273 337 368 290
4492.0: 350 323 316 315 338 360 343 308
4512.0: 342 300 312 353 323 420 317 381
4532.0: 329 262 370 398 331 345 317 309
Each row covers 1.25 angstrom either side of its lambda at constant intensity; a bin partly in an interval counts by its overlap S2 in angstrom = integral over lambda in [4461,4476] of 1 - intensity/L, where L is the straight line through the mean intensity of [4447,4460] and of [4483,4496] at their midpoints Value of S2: 1.0 angstrom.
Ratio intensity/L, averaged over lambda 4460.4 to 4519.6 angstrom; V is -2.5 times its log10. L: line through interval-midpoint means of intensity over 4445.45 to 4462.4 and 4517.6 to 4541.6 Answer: -0.03 mag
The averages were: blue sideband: 264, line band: 314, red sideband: 349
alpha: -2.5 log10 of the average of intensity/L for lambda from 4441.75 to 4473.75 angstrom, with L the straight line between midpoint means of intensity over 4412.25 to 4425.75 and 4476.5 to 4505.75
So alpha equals 0.07 mag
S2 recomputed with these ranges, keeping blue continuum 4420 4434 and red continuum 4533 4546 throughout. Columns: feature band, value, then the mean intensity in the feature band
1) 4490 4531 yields -2.81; 337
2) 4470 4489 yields -1.90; 317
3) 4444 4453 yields -1.77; 312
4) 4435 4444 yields 0.39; 242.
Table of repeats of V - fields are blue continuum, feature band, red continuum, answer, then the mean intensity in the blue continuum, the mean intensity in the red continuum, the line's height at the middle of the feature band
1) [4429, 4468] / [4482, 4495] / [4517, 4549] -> -0.10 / 263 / 343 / 301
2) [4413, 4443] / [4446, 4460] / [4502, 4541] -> -0.01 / 241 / 341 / 268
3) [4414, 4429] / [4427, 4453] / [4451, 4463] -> -0.10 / 243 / 240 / 242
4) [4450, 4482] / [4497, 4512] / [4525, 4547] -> -0.06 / 278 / 343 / 314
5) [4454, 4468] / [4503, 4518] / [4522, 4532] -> 0.02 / 252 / 361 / 334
